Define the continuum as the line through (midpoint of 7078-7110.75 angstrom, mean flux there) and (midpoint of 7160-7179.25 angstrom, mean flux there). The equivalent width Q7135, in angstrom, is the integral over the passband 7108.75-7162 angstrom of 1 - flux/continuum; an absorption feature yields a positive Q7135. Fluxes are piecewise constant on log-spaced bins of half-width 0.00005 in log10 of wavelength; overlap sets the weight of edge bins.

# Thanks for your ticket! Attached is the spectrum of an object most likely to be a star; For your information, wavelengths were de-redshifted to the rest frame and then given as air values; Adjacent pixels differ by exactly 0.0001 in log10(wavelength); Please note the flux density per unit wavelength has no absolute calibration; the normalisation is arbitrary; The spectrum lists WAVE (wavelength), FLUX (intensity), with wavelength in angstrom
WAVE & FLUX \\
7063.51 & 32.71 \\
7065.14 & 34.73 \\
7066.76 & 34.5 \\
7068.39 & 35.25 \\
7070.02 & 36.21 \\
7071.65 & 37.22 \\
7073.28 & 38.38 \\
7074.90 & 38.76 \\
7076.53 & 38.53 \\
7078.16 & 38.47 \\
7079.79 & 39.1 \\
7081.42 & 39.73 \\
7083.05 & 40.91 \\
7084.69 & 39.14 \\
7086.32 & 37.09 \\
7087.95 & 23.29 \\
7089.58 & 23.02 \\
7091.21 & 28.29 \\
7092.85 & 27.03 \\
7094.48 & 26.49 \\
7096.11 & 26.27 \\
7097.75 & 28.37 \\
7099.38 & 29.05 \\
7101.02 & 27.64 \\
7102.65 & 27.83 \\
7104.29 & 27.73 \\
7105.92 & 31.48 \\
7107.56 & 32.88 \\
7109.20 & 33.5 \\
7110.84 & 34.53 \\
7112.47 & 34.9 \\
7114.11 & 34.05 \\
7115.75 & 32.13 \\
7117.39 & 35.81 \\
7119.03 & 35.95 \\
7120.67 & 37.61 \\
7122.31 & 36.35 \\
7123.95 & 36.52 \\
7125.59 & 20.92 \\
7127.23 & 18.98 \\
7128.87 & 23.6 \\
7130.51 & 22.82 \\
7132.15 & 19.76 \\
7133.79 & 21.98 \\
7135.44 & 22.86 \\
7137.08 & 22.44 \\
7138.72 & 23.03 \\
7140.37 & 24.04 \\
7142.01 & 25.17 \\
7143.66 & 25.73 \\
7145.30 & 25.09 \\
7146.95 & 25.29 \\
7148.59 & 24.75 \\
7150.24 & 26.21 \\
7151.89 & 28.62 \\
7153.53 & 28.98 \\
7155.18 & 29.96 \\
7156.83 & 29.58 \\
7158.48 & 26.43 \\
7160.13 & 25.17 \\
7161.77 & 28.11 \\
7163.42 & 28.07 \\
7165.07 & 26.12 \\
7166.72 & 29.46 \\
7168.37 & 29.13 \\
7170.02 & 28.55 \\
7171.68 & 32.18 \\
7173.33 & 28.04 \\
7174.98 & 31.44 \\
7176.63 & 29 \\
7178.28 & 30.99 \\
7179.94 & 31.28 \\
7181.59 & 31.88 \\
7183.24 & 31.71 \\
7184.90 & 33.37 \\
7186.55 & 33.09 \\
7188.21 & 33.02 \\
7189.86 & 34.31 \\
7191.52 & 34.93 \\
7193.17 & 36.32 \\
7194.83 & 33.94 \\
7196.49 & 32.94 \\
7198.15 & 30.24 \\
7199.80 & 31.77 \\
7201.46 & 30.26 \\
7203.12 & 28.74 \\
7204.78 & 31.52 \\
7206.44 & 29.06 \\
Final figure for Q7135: 3.9 angstrom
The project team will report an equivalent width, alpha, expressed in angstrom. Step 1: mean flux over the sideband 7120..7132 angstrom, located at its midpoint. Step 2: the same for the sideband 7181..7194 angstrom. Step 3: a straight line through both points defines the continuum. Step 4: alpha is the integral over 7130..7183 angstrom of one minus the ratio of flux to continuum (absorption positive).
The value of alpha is 6.3 angstrom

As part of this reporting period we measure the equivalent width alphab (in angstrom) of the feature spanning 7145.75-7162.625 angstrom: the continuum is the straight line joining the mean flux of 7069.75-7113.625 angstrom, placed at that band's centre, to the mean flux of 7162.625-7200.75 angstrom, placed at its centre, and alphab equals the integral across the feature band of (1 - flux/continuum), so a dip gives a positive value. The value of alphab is 2.4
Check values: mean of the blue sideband 32.8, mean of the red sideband 31.4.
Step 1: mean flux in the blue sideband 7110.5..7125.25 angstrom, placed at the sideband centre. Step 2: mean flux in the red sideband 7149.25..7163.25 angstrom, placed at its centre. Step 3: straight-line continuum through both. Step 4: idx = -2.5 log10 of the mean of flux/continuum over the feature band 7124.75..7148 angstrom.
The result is 0.34 mag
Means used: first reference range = 34.9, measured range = 23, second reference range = 27.9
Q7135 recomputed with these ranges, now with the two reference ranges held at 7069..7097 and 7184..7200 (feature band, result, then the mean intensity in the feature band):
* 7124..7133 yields 3.0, 22.5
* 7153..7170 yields 2.8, 28.1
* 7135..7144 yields 2.6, 23.8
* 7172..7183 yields 1.0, 30.6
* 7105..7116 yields 0.2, 33.4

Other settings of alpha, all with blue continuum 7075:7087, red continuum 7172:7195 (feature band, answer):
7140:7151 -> 3.0 angstrom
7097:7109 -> 2.6 angstrom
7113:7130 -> 2.5 angstrom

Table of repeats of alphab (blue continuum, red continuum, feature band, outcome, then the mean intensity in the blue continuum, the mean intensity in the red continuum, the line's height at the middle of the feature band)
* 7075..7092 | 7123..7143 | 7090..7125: -3.0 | 34.9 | 23.6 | 29.4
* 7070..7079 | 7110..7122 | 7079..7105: 4.4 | 38.1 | 35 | 36.8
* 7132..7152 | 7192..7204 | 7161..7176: -0.6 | 24.2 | 32.1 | 28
